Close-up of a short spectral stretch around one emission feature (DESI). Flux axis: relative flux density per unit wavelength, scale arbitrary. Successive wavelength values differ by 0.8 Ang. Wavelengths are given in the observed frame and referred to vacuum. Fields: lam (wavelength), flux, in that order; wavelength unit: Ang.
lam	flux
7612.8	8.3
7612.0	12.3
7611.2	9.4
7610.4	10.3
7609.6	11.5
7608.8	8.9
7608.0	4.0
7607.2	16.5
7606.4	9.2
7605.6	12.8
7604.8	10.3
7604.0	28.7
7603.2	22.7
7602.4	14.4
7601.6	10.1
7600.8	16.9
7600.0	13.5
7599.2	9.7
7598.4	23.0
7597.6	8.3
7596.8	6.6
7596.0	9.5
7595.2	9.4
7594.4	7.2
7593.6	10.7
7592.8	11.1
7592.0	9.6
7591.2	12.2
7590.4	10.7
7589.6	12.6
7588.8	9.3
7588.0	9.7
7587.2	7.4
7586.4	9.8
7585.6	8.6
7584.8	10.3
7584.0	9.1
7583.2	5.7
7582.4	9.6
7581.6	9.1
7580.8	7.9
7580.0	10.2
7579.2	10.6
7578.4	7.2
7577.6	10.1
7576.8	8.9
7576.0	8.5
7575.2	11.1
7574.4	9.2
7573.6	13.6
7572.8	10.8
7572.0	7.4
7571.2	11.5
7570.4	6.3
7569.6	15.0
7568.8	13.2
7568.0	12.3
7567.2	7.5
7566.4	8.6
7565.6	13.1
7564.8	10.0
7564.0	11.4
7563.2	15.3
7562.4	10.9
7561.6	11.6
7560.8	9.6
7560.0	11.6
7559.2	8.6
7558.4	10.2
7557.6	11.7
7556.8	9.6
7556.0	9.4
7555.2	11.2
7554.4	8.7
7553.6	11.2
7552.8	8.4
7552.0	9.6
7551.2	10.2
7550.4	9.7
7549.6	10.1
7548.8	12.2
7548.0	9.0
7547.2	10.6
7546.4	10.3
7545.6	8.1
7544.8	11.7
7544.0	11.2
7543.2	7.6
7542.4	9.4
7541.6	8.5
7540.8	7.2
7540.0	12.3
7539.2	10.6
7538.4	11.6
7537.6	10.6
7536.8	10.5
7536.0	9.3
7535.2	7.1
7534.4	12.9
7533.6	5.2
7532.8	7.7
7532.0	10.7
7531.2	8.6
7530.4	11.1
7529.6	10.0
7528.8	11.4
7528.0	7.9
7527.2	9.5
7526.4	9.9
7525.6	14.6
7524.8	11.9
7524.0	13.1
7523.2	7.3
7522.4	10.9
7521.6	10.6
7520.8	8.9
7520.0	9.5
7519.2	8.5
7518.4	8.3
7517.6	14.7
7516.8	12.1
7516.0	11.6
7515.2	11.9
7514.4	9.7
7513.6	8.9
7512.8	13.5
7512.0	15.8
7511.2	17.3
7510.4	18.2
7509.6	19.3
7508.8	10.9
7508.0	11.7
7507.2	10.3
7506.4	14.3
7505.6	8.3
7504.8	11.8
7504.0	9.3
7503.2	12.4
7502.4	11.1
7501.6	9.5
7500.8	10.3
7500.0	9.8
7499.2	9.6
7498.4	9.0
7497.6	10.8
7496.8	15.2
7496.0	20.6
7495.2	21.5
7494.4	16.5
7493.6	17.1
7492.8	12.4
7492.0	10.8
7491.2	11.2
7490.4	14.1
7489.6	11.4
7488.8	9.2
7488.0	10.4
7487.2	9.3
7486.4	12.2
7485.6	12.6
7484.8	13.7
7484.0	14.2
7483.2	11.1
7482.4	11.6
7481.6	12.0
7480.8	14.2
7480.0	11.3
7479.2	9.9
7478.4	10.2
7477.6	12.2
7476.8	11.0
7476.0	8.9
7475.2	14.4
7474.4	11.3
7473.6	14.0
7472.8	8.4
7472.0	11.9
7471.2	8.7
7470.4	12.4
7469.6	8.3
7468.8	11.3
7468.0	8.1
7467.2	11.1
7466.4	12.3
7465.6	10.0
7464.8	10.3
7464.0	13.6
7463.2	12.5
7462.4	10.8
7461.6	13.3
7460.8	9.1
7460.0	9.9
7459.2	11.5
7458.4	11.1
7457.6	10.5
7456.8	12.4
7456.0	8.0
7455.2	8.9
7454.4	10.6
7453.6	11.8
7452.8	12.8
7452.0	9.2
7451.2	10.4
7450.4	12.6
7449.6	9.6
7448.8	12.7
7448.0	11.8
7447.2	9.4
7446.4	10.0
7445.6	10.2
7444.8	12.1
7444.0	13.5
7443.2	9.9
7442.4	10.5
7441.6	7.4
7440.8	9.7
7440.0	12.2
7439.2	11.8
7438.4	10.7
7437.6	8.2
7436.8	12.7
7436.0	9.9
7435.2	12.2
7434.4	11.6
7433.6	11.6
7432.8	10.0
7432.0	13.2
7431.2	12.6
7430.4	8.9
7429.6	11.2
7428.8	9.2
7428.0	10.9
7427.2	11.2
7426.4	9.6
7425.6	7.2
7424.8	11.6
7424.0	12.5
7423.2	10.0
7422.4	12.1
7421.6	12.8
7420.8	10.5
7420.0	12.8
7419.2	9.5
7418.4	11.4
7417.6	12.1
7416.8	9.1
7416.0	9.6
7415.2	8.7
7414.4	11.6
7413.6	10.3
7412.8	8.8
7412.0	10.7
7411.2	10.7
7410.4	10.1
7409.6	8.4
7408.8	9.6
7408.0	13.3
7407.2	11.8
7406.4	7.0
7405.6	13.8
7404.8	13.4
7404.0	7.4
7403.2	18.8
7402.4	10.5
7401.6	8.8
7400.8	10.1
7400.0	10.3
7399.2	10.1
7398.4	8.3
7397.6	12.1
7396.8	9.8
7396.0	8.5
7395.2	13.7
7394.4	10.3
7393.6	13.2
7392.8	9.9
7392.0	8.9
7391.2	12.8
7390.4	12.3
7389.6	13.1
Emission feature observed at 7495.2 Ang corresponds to [S II] 6716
